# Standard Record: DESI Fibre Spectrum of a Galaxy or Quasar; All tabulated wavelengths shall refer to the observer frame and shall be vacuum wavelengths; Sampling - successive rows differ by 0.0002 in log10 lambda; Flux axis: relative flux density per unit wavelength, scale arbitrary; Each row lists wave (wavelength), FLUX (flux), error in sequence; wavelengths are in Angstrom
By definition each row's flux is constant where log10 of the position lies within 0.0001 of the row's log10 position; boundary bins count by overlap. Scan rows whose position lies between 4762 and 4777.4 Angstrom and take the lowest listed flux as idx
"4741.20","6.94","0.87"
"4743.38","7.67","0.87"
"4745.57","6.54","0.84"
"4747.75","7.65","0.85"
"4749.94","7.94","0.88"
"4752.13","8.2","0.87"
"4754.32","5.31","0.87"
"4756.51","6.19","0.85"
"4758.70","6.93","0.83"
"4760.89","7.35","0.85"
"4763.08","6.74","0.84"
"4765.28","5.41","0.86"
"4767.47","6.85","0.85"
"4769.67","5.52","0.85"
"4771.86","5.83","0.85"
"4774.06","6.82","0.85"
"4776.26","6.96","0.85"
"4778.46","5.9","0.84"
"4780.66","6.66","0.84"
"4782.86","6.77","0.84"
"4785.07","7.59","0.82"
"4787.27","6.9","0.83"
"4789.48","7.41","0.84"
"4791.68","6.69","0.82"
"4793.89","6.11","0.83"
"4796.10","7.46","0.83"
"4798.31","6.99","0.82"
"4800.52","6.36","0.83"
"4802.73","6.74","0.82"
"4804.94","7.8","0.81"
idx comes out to 5.41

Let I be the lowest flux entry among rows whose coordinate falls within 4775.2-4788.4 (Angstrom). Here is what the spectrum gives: 5.9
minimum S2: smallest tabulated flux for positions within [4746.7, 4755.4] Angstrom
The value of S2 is 5.31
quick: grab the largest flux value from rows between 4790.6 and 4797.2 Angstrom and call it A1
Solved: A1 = 7.46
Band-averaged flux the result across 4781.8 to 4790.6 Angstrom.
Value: 7.17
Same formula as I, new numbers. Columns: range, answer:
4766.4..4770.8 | 5.52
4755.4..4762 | 6.19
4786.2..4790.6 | 6.9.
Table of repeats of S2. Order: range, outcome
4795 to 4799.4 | 6.99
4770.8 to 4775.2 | 5.83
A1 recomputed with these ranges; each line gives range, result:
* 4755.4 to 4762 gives 7.35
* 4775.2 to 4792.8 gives 7.59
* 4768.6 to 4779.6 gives 6.96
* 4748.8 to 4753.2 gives 8.2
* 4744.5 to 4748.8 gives 7.65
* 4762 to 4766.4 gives 6.74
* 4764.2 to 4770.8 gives 6.85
